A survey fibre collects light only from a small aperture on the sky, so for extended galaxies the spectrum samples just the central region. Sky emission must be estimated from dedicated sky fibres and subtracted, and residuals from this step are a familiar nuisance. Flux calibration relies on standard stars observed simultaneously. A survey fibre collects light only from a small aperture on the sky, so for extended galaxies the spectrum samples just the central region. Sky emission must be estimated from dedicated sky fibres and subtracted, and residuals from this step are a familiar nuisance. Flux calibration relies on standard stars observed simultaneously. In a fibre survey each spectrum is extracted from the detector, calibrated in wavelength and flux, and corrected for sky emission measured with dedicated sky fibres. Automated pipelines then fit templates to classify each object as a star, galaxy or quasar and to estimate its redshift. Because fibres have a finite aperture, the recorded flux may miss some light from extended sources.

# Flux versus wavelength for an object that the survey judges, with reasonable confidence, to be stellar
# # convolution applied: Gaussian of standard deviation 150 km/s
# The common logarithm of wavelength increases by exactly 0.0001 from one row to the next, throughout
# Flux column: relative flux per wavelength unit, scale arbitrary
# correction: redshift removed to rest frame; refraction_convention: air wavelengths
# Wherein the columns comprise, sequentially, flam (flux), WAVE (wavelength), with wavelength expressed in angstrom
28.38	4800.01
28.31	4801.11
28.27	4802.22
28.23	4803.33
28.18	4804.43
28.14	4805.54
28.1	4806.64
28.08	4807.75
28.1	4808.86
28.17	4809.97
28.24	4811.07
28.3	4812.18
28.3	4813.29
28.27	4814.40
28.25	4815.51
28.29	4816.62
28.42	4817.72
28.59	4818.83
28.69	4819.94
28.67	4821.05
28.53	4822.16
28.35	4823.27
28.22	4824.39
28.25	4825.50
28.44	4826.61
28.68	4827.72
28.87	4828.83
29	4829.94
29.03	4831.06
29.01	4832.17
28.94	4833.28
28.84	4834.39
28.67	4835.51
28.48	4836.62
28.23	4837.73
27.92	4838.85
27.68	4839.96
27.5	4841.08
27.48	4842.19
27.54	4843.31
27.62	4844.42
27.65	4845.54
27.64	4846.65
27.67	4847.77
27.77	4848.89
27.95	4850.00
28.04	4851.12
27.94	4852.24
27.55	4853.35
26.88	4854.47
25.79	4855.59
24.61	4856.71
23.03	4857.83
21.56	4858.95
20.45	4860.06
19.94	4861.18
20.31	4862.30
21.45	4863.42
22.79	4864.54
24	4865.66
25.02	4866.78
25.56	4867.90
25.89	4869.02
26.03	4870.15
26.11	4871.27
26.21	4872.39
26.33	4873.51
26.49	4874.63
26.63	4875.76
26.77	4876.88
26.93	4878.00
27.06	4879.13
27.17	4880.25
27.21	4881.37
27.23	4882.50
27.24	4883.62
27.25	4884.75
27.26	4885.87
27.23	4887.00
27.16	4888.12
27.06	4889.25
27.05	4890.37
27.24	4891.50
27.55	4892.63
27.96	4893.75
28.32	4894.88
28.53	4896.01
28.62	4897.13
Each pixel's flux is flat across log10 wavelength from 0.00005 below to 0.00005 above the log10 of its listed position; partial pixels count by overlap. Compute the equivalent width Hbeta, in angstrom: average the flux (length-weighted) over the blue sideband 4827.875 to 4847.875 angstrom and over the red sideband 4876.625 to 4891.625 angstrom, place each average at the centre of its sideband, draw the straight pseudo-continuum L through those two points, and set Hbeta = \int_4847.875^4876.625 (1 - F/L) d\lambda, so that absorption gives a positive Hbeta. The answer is 2.7 angstrom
